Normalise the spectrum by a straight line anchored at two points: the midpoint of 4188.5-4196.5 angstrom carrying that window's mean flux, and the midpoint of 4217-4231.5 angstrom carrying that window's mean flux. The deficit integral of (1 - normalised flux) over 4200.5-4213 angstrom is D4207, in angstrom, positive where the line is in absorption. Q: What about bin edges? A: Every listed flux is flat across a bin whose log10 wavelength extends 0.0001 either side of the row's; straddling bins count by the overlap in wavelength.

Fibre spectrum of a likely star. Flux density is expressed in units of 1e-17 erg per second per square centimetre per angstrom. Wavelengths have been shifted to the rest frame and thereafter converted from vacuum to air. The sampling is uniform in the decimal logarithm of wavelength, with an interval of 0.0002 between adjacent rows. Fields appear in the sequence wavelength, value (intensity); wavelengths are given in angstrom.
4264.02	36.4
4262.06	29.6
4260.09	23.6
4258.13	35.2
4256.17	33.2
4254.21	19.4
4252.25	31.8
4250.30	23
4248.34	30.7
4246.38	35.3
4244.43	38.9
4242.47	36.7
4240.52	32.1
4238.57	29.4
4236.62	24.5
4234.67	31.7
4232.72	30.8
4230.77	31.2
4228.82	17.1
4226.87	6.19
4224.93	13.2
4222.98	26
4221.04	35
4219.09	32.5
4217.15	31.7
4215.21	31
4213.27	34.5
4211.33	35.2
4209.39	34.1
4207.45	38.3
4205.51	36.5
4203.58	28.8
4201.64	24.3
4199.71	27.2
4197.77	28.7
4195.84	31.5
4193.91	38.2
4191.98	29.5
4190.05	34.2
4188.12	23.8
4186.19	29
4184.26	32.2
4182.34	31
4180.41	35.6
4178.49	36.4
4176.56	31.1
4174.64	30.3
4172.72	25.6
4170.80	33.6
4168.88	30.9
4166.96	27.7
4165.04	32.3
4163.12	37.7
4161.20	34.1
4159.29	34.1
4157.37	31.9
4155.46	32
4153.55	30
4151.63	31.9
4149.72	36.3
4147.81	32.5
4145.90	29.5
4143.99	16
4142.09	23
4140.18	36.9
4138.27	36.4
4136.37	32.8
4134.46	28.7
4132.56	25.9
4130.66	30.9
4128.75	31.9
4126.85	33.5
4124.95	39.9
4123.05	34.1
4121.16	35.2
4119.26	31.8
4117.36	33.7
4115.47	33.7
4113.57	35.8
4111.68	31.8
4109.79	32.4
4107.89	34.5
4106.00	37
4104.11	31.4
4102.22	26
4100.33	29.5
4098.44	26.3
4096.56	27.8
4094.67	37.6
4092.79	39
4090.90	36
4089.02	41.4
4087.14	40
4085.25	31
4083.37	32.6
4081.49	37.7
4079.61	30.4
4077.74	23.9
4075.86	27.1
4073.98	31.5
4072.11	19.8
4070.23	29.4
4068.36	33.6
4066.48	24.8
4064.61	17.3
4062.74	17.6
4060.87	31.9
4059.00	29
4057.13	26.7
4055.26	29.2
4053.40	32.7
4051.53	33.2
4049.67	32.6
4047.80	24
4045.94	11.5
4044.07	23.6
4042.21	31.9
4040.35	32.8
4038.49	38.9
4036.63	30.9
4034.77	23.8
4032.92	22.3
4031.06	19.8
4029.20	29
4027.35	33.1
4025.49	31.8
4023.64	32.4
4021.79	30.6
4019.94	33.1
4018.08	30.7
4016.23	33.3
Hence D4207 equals -1.9 angstrom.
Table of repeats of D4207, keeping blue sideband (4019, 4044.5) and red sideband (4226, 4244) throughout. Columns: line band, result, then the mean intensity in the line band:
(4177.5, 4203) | -2.91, 30.9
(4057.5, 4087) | 1.02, 28.1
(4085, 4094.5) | -2.95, 38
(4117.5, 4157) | -4.38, 31.5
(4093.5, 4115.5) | -2.46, 32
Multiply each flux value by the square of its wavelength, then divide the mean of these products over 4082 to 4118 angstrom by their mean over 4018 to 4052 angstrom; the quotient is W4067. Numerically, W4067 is 1.2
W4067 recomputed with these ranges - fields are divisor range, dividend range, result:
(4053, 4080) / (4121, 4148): 1.19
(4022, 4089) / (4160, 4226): 1.16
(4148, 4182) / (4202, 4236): 0.91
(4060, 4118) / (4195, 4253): 1.02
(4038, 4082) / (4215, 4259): 1.12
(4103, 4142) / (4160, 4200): 0.98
